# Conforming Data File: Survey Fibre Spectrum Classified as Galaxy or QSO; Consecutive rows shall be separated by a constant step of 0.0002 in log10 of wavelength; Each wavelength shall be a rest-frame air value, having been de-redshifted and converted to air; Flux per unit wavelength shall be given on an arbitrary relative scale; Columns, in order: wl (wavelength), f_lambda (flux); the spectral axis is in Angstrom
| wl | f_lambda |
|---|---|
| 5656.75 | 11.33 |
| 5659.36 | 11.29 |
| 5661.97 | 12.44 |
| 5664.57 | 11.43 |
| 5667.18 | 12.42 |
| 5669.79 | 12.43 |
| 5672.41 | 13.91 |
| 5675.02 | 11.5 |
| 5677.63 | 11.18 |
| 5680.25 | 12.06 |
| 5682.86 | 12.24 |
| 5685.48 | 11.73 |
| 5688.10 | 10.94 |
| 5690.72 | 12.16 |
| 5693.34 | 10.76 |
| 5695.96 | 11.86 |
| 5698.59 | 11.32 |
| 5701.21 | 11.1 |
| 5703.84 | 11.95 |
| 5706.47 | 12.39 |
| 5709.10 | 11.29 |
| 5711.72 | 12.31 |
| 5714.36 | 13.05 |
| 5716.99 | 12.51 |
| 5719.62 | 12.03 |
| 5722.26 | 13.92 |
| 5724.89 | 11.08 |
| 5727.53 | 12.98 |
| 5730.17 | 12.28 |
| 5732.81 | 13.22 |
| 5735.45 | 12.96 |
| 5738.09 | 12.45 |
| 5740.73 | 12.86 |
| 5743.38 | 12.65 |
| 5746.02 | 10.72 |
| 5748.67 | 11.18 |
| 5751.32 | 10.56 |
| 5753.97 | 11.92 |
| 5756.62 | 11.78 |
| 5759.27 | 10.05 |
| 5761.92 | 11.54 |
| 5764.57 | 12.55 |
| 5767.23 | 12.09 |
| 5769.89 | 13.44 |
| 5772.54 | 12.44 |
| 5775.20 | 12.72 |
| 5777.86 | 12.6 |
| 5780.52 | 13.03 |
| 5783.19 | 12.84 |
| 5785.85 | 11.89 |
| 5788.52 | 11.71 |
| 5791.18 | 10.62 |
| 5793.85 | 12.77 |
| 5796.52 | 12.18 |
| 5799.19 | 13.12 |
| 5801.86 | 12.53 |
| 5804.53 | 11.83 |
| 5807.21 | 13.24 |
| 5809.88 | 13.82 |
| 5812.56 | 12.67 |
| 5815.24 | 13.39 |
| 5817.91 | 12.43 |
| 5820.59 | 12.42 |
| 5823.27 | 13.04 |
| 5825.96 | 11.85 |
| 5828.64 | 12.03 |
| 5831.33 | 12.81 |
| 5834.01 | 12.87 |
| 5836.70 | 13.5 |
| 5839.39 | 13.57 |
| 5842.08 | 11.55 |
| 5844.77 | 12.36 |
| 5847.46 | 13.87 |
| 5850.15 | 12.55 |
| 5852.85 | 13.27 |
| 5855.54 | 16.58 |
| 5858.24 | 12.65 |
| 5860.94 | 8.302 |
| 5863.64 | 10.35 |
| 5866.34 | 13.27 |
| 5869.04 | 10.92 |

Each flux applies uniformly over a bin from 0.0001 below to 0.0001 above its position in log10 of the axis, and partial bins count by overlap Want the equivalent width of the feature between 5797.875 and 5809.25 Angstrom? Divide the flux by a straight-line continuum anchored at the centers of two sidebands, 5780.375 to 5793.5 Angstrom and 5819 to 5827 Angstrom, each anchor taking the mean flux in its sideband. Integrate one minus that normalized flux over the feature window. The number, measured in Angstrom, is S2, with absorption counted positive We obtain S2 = -0.5 Angstrom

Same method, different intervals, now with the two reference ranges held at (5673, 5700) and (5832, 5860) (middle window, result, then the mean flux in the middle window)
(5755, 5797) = 1.26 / 12.1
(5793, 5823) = 0.12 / 12.8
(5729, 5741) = -0.63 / 12.8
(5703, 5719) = -0.50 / 12.3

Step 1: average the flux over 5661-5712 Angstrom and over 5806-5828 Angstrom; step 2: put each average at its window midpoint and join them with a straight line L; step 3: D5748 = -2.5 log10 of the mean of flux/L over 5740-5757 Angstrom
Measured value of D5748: 0.06 mag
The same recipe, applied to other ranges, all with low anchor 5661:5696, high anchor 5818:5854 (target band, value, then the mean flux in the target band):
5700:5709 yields 0.030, 11.7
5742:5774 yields 0.053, 11.8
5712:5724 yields -0.055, 12.8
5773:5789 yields -0.004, 12.5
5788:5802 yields 0.033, 12.2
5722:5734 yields -0.035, 12.6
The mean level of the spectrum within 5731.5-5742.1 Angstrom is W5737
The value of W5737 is 12.9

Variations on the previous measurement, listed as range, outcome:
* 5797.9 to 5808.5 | 12.7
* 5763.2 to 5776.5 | 12.6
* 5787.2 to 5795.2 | 11.7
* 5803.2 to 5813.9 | 12.9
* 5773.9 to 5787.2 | 12.6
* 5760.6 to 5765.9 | 12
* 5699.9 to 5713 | 11.8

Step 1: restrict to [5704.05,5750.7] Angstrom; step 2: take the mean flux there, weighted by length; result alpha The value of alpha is 12.3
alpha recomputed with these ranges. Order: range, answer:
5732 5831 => 12.3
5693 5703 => 11.3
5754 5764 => 11.3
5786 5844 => 12.6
